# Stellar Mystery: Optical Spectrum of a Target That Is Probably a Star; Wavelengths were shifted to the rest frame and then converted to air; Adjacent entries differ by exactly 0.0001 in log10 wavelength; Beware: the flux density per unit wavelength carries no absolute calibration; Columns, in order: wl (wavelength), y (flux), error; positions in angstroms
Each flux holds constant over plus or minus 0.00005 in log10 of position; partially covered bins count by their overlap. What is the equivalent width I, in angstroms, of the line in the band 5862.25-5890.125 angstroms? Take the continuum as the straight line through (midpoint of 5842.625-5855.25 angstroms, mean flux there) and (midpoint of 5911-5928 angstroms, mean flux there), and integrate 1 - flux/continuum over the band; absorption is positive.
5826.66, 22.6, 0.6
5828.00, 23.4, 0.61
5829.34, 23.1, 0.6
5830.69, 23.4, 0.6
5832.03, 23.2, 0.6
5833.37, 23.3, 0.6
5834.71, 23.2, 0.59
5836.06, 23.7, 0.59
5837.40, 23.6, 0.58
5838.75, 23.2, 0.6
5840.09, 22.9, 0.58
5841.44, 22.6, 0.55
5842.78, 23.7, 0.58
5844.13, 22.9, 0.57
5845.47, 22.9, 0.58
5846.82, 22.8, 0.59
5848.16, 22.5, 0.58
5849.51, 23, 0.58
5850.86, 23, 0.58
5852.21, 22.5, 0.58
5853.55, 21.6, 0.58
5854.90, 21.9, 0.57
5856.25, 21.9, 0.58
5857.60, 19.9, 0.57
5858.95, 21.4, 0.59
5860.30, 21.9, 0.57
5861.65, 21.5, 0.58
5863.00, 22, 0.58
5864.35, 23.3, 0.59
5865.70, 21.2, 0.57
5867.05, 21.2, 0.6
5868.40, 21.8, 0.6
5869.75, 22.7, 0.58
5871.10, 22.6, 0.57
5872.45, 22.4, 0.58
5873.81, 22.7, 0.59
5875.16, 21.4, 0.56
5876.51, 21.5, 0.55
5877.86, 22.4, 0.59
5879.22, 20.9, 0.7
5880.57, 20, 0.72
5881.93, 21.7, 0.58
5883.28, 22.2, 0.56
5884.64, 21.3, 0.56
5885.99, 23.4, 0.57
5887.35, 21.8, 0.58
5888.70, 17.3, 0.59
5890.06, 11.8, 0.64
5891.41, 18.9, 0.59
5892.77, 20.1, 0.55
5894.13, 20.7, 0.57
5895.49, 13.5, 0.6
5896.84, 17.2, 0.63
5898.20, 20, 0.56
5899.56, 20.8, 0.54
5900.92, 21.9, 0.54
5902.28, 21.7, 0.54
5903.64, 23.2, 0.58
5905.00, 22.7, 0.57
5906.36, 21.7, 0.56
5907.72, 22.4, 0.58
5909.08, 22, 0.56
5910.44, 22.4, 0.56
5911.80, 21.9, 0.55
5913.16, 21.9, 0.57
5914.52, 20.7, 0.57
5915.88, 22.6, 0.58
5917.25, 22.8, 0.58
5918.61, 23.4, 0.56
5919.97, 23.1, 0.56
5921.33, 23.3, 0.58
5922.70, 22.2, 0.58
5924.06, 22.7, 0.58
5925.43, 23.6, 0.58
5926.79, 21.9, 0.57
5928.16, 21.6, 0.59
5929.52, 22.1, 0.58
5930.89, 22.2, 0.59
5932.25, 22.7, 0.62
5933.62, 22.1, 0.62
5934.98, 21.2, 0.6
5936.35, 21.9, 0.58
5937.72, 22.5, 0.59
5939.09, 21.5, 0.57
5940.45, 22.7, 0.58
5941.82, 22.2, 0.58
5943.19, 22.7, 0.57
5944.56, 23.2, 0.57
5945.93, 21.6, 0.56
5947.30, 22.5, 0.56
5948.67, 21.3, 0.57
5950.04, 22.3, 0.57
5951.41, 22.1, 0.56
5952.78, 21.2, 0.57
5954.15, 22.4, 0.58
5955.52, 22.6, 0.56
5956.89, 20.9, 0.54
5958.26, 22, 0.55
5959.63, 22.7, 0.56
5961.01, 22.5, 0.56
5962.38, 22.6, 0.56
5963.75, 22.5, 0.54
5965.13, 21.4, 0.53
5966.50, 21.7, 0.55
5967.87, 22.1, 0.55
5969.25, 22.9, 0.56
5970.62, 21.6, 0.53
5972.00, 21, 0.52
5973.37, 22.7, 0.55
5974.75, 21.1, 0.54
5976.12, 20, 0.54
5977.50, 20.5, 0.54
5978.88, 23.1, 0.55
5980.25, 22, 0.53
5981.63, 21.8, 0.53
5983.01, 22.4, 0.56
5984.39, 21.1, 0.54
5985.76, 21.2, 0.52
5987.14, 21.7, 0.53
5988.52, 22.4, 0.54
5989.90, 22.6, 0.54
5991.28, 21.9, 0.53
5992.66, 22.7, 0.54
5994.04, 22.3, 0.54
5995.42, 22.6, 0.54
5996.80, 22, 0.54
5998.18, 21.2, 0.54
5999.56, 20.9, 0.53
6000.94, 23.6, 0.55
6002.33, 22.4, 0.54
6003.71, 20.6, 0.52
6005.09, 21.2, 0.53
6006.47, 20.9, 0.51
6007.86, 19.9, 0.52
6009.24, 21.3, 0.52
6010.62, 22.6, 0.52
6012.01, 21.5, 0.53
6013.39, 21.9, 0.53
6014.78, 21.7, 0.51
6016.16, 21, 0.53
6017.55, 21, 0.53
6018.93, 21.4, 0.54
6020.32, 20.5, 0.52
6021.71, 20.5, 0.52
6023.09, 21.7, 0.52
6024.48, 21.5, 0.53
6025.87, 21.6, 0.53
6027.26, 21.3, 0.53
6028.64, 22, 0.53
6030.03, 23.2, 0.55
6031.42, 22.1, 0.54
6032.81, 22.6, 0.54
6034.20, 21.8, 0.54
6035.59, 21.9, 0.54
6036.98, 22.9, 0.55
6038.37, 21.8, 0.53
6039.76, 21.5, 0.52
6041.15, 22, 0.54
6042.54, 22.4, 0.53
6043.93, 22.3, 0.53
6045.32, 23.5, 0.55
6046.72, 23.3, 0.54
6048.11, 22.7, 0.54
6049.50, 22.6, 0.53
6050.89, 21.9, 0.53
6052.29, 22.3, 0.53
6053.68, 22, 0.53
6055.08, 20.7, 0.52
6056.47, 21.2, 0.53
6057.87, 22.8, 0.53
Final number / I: 1.44 angstroms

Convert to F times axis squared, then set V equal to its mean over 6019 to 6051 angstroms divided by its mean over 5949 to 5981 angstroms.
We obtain 1.03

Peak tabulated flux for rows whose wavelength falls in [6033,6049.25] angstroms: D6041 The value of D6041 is 23.5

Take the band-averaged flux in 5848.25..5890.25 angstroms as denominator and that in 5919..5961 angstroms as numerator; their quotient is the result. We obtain 1.0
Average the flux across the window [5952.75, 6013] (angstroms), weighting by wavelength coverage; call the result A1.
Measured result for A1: 21.8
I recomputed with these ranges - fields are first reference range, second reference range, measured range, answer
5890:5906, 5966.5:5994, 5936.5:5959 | -1.2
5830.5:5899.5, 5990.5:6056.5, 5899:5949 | -1.4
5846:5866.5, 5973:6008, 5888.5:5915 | 2.1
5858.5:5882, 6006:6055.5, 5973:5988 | 0.2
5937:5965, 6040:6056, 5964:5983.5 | 0.4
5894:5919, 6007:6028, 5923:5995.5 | -2.7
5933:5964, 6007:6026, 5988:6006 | -0.4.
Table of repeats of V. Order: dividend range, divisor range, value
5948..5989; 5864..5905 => 1.08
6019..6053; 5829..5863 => 1.04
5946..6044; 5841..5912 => 1.06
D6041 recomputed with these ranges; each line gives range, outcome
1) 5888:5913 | 23.2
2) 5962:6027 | 23.6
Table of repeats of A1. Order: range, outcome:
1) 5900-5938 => 22.3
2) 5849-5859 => 21.9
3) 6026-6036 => 22.1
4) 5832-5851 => 23.1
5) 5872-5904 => 20.3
